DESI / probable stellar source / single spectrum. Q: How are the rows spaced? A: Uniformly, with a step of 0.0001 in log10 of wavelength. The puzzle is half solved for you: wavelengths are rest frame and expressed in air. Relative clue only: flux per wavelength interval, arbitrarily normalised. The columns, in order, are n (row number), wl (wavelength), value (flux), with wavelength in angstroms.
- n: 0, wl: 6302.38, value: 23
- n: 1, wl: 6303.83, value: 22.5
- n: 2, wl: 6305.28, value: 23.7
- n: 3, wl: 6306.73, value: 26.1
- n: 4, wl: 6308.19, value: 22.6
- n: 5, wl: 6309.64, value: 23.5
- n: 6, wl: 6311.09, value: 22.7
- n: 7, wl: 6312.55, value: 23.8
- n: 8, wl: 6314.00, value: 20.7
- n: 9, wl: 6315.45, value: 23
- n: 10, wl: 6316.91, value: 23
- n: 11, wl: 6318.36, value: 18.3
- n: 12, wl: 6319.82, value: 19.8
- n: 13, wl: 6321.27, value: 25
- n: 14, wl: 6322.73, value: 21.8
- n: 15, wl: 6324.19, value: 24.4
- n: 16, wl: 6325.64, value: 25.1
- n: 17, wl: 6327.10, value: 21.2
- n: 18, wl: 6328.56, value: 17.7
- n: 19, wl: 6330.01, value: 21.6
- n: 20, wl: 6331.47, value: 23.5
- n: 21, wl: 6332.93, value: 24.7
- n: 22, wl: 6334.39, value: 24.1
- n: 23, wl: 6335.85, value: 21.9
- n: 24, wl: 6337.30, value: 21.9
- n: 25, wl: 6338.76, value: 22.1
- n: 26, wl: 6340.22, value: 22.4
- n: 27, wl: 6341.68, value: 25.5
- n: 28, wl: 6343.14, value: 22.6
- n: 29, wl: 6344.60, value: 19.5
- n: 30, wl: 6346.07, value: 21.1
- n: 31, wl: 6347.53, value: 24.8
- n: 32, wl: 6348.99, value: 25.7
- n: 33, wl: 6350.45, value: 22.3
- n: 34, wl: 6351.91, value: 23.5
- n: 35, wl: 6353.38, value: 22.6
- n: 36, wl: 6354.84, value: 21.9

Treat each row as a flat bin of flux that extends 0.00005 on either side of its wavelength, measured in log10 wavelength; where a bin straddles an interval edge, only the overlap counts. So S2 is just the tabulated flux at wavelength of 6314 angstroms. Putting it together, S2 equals 20.7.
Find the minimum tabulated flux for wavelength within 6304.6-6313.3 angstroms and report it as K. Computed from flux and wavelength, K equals 22.6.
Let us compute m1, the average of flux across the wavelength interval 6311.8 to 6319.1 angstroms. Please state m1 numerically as 21.7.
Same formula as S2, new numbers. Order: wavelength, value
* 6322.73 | 21.8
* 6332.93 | 24.7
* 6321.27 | 25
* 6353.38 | 22.6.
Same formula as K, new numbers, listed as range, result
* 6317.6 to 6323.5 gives 18.3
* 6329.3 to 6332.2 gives 21.6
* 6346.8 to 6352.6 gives 22.3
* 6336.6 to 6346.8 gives 19.5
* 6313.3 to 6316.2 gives 20.7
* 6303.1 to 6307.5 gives 22.5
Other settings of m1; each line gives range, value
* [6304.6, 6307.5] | 24.8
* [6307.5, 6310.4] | 23.1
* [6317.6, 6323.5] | 21.2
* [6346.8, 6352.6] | 24.1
